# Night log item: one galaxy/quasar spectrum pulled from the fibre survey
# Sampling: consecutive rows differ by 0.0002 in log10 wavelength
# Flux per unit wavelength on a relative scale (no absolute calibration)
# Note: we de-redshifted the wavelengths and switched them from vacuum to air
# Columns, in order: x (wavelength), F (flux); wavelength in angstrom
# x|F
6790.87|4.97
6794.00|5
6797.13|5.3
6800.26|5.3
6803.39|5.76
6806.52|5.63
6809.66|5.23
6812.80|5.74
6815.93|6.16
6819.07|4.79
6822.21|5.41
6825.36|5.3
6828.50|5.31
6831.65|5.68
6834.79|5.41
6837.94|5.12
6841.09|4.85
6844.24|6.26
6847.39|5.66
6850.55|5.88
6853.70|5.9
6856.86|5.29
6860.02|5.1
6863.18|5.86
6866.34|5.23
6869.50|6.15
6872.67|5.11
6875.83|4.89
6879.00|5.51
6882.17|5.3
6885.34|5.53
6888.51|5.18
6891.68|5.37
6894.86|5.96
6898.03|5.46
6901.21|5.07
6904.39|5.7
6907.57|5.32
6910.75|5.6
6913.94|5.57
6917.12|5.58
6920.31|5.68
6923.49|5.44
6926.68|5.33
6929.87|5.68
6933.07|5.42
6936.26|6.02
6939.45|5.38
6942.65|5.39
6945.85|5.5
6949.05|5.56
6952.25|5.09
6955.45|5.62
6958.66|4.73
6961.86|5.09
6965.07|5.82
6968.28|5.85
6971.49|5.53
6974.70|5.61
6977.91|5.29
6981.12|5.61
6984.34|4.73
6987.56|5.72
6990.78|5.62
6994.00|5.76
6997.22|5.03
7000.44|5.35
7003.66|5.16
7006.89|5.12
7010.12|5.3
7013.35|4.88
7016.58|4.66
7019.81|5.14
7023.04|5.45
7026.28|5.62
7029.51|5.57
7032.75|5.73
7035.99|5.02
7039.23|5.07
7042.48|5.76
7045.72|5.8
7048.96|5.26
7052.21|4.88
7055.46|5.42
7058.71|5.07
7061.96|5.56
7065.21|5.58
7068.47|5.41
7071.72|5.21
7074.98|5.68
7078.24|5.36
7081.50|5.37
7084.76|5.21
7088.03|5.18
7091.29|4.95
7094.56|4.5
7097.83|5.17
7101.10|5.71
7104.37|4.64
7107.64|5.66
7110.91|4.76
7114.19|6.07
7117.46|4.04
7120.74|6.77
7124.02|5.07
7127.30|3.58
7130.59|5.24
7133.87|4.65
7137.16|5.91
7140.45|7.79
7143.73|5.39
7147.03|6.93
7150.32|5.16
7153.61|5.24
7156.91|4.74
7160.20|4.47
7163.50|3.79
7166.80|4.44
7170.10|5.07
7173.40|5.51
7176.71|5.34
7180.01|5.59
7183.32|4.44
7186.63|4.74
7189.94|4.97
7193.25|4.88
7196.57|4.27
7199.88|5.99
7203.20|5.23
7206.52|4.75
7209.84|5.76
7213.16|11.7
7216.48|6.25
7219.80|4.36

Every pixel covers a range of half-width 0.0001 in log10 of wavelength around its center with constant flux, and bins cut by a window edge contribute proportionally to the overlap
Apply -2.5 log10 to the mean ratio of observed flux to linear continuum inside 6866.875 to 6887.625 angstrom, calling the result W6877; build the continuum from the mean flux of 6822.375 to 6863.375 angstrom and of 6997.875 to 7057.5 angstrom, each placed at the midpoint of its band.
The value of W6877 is 0.01 mag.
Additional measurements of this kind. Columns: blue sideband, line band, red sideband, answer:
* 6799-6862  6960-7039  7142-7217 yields 0.02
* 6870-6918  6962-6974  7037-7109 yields -0.05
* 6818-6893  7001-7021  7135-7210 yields 0.06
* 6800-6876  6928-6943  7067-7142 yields -0.03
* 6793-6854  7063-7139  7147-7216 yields 0.04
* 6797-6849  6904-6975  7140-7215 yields -0.01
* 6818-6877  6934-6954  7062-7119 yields -0.03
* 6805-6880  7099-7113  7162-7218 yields 0.05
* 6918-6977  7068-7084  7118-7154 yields 0.03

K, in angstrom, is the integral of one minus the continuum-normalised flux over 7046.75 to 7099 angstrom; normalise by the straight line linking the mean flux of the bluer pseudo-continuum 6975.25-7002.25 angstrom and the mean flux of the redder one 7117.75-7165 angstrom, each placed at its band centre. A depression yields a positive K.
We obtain 1.0 angstrom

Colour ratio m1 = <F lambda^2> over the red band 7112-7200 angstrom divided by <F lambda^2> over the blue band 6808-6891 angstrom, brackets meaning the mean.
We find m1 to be 1.03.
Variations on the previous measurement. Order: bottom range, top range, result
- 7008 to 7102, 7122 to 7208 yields 1.00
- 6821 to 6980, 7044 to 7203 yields 1.02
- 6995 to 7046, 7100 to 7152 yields 1.06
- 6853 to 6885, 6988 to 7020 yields 1.00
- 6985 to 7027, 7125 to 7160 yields 1.07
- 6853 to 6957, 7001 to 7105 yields 1.00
